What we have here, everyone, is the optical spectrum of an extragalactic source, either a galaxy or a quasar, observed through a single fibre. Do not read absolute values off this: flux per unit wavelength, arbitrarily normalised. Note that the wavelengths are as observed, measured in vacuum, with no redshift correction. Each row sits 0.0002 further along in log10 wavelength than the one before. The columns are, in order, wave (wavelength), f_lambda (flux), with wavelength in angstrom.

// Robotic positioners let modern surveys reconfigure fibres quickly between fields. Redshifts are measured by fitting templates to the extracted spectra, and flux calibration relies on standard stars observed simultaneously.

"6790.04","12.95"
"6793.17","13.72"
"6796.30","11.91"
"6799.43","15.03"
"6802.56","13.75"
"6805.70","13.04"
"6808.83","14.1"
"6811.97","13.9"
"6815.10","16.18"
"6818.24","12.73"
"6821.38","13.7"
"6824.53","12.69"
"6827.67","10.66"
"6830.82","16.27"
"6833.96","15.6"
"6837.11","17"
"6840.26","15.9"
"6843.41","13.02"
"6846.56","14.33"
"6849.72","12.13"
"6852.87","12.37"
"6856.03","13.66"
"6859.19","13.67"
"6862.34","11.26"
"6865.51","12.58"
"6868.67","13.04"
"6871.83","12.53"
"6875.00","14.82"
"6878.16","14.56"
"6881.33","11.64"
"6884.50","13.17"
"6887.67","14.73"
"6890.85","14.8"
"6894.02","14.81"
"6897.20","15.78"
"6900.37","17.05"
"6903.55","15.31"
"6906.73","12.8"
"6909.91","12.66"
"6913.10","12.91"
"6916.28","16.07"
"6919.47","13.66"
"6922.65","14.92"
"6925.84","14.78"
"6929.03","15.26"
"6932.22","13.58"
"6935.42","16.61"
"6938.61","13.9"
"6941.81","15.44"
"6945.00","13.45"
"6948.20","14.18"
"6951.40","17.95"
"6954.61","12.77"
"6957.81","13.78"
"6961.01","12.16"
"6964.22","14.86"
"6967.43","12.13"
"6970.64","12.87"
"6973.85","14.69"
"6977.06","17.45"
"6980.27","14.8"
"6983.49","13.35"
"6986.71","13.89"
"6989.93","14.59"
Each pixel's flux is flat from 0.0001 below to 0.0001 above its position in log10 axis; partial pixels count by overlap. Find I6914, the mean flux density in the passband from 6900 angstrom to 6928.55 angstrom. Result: 14.4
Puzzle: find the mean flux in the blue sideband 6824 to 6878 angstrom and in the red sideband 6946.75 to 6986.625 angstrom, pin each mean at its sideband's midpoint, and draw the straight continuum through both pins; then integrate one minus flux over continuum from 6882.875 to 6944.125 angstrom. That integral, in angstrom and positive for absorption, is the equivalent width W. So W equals -2.9 angstrom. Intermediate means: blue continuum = 13.7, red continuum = 14.2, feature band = 14.6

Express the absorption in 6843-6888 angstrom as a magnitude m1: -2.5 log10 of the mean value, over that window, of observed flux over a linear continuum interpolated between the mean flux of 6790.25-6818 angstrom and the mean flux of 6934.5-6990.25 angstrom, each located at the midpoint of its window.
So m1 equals 0.07 mag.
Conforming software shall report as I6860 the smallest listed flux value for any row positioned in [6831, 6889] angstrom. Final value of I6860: 11.26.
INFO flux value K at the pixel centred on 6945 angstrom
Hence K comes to 13.45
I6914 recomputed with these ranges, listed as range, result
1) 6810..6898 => 13.8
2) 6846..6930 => 13.9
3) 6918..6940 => 14.7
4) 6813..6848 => 14.4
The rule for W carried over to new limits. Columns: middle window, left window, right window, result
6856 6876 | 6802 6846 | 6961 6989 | 1.69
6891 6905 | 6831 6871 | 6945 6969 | -1.81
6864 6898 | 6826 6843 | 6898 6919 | 1.91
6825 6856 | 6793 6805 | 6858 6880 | -1.70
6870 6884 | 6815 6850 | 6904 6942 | 0.89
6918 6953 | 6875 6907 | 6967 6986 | -1.10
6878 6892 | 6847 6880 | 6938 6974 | -0.38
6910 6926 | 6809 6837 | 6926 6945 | 0.48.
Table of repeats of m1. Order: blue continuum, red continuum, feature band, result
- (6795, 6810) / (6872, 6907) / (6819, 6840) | -0.04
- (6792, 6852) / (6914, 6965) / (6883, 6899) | -0.03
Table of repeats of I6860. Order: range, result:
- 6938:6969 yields 12.13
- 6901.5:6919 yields 12.66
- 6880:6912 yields 11.64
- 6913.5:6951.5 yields 13.45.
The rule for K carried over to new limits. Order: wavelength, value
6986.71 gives 13.89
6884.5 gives 13.17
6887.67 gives 14.73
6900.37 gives 17.05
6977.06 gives 17.45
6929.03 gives 15.26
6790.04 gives 12.95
